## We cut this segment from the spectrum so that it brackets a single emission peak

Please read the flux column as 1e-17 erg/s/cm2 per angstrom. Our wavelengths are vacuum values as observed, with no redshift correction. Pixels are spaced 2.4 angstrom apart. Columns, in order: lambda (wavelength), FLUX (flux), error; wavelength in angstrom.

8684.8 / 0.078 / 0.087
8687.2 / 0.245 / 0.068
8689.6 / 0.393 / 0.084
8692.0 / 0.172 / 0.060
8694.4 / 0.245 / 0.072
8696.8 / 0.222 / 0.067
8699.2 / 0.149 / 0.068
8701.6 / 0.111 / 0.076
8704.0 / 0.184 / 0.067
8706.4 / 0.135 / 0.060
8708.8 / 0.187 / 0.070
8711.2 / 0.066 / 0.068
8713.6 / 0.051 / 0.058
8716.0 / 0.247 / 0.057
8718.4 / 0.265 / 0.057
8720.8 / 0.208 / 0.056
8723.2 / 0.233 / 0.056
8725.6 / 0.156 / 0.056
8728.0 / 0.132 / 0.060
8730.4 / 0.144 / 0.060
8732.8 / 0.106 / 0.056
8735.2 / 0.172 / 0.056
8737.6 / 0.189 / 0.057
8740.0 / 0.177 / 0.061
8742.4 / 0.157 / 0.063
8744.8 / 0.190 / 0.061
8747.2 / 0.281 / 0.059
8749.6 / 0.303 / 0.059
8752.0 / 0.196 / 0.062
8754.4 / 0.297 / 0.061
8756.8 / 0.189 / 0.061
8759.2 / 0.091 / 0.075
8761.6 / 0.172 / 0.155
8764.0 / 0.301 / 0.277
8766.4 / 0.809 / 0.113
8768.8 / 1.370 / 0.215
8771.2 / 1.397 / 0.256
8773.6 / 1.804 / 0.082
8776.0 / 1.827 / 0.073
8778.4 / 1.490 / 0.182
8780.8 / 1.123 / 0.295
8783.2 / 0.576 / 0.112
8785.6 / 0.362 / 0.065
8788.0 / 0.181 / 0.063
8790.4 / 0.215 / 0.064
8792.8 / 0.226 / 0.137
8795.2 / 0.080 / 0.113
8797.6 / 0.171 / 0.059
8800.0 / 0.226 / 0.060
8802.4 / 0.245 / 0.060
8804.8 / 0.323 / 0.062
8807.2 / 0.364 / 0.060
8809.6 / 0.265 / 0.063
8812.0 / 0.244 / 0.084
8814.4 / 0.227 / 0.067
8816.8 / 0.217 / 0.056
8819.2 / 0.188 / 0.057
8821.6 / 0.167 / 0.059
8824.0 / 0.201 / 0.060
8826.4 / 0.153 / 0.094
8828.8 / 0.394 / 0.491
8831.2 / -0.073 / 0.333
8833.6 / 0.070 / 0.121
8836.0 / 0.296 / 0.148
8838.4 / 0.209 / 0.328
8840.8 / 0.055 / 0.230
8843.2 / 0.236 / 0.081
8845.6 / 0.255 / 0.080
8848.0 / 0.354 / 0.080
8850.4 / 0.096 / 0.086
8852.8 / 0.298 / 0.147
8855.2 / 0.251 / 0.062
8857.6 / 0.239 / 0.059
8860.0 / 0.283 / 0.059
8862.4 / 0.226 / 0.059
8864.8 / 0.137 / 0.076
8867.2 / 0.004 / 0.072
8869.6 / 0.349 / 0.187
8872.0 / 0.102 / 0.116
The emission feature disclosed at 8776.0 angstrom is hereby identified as [O II]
